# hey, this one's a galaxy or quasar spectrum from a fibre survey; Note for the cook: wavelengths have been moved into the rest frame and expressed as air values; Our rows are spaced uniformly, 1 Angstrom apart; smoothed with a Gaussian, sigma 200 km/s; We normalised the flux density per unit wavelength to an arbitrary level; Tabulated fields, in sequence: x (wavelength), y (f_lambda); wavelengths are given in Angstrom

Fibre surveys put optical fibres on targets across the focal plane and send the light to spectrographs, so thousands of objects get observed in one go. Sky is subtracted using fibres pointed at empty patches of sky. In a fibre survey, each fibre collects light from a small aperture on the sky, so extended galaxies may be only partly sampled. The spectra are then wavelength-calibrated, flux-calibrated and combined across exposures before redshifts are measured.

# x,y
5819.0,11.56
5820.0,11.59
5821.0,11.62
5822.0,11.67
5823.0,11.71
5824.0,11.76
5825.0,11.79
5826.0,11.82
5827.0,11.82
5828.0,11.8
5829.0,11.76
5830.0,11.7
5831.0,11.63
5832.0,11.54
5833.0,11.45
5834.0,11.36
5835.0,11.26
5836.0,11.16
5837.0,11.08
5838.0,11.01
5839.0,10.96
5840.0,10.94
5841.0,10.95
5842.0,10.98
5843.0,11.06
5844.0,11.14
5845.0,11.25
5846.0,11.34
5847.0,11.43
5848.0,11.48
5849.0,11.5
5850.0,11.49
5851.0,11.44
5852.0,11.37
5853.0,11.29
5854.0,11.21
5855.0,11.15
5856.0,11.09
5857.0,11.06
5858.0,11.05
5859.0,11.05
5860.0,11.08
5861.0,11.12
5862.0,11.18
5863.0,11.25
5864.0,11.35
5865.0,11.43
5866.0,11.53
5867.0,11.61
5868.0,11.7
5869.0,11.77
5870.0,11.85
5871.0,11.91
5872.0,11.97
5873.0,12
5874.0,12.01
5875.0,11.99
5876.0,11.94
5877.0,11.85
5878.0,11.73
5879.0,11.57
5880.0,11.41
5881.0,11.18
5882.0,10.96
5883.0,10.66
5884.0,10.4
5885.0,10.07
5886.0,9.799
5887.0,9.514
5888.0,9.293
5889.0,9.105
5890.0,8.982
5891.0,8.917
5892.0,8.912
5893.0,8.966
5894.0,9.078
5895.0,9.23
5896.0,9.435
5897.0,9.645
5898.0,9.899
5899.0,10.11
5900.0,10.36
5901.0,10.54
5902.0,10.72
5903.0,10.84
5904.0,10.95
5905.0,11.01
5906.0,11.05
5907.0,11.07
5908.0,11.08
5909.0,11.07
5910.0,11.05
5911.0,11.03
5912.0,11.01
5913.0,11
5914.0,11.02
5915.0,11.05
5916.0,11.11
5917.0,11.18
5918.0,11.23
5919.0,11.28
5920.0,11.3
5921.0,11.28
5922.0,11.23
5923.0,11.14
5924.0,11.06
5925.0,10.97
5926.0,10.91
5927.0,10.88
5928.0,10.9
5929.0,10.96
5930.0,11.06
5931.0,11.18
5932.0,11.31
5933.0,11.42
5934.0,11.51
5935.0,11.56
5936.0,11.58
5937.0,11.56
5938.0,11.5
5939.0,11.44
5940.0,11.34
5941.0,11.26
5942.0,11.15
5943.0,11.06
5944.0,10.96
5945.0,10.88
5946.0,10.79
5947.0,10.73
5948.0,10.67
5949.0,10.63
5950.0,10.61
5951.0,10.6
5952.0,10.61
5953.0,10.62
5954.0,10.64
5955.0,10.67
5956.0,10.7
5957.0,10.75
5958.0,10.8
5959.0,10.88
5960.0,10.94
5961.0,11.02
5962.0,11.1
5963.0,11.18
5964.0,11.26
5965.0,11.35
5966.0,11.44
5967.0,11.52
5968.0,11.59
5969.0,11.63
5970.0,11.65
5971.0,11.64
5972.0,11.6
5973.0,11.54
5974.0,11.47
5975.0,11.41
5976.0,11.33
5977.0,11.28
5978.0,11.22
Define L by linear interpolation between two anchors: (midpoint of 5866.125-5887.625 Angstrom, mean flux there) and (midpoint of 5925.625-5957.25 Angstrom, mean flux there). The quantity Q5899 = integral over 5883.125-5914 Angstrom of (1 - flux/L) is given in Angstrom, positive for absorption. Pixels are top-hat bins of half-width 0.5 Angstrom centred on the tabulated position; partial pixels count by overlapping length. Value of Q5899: 2.9 Angstrom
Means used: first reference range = 11.3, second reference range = 11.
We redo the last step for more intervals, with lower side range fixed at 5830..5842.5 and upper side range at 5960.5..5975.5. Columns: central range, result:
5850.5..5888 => 0.03 Angstrom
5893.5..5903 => 1.15 Angstrom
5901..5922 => 0.51 Angstrom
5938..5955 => 0.75 Angstrom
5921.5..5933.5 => 0.29 Angstrom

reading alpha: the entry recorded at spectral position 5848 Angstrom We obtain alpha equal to 11.48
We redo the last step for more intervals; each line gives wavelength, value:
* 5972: 11.6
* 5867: 11.61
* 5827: 11.82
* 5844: 11.14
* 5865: 11.43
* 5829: 11.76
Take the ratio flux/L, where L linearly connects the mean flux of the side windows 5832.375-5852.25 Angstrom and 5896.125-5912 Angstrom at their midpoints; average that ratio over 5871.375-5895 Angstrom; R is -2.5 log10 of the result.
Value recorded 0.04 mag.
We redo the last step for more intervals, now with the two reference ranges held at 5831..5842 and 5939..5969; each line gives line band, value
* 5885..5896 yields 0.199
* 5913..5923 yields -0.013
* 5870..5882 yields -0.060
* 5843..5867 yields -0.012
